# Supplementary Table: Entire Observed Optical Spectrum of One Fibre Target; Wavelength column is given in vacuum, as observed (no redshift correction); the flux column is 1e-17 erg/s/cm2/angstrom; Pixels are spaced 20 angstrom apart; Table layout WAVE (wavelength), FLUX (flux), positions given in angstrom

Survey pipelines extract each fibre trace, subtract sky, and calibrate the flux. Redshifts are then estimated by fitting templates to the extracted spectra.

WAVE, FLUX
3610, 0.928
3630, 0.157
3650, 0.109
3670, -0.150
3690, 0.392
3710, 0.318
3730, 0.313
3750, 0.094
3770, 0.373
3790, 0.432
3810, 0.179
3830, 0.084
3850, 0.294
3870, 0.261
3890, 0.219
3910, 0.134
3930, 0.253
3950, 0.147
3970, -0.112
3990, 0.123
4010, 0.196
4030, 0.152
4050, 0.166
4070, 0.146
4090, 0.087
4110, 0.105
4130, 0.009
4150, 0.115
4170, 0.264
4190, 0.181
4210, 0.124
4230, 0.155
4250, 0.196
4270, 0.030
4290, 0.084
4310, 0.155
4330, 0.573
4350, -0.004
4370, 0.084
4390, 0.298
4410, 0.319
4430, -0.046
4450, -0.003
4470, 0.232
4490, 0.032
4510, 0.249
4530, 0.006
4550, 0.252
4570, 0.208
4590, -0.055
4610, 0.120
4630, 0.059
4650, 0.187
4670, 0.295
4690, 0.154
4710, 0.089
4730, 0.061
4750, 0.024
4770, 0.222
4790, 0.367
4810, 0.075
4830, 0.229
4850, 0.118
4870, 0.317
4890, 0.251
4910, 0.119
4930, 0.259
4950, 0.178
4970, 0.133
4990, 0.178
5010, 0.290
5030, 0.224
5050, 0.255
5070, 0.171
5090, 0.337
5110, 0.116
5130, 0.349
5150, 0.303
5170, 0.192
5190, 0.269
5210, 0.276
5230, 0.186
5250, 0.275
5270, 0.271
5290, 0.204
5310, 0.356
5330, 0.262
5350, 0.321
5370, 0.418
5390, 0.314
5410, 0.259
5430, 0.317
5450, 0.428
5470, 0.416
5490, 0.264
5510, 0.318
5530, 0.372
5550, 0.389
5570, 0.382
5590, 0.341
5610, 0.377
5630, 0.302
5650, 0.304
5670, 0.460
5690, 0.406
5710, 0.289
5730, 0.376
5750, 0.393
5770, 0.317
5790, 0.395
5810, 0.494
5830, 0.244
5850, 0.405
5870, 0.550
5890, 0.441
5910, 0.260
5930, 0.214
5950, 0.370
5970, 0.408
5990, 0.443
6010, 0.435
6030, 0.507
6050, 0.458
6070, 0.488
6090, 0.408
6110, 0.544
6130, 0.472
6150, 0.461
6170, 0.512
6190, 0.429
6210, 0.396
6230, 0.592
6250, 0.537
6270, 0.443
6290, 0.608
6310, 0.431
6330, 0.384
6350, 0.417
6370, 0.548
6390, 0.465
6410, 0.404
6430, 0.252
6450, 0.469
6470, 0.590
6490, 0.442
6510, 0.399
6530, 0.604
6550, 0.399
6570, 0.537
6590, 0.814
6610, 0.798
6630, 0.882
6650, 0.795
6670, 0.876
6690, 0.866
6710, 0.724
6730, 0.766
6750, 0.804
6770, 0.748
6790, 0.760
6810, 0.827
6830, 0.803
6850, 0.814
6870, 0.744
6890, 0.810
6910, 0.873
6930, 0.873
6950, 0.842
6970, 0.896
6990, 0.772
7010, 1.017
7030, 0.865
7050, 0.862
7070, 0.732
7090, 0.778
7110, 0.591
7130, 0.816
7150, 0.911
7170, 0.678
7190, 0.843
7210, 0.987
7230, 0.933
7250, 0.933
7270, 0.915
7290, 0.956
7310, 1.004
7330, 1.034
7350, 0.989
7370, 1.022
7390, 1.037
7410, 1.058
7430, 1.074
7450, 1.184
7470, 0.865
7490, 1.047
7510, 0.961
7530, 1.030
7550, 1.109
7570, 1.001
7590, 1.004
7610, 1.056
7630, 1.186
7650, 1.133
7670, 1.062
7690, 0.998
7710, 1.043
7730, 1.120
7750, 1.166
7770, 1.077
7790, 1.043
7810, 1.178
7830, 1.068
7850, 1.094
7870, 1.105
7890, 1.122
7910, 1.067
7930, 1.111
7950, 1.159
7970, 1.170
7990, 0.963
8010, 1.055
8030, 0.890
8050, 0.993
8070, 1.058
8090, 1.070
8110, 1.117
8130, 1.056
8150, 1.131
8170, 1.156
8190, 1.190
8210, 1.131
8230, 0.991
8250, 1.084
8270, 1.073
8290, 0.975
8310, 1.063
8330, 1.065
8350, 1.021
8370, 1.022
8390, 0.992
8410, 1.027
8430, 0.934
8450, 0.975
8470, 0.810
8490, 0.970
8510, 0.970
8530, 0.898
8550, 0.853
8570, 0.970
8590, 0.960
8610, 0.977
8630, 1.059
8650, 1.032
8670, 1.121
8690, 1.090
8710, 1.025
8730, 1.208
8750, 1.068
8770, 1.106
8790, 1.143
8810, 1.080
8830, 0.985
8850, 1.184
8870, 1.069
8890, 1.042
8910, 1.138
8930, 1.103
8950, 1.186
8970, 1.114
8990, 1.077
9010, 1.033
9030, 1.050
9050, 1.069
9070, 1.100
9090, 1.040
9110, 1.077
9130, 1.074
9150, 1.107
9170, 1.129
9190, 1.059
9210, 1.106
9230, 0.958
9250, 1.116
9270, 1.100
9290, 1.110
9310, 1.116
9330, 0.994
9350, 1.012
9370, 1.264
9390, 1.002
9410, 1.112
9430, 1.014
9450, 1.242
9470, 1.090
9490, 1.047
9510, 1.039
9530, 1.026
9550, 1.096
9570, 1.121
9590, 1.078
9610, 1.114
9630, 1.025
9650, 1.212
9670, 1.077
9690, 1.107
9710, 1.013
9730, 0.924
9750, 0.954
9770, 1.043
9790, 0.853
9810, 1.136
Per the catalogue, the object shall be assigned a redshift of 0.652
